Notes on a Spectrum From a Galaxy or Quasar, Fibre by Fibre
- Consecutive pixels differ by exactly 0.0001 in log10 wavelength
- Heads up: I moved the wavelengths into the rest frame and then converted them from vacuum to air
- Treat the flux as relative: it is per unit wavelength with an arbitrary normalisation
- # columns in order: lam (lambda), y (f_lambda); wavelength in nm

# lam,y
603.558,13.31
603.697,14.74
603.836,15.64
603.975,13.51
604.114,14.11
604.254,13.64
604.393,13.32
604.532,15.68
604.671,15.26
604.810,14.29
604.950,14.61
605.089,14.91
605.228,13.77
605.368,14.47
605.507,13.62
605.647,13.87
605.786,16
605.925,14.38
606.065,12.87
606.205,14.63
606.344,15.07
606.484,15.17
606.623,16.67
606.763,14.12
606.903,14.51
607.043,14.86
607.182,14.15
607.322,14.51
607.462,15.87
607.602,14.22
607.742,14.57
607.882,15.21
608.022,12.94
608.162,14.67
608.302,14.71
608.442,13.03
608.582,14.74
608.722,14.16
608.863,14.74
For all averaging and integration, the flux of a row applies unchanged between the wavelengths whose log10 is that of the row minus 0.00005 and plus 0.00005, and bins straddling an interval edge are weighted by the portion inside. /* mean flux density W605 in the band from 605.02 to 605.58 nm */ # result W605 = 14.2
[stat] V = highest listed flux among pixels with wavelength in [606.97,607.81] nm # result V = 15.87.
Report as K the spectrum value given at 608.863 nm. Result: 14.74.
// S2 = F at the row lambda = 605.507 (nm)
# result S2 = 13.62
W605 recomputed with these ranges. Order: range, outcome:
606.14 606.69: 15.4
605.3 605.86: 14.5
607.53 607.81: 14.4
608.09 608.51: 14.1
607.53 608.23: 14.3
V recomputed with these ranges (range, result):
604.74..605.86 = 16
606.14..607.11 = 16.67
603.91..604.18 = 14.11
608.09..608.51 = 14.71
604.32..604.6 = 15.68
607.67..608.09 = 15.21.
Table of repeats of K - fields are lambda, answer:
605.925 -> 14.38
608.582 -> 14.74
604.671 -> 15.26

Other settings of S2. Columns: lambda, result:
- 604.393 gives 13.32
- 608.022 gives 12.94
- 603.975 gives 13.51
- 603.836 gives 15.64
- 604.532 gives 15.68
